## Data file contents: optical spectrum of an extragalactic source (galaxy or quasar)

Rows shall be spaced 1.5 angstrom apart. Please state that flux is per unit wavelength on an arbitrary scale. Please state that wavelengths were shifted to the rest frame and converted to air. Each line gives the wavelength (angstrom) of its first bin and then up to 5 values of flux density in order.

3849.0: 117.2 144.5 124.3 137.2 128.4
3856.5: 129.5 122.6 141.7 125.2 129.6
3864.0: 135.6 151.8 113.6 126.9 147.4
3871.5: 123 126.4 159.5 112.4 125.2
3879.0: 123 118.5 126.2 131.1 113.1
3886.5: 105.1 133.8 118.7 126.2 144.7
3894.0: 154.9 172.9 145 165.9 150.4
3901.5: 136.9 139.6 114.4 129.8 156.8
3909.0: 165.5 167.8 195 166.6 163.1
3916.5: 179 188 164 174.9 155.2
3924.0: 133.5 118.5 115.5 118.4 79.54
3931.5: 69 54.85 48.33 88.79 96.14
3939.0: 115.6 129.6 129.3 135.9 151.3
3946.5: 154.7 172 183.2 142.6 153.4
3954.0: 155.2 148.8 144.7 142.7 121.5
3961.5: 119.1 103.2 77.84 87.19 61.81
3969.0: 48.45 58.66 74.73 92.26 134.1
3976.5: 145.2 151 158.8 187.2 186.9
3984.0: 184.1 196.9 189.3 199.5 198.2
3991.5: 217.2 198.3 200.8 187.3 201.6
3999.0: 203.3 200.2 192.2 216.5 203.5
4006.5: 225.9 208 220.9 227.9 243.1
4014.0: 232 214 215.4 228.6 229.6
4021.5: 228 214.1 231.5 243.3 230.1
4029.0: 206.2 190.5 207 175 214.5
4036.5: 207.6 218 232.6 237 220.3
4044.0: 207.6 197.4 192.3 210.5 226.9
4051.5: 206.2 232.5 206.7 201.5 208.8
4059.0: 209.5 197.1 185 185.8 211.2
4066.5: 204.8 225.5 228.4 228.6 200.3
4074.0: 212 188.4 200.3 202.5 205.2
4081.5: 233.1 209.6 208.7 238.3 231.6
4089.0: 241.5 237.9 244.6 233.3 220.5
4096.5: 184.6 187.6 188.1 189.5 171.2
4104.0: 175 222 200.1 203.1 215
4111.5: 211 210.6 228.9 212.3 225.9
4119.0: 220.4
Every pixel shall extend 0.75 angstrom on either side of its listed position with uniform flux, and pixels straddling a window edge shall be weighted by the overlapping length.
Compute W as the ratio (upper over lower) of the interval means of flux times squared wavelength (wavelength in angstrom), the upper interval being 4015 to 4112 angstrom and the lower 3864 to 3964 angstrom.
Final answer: 1.7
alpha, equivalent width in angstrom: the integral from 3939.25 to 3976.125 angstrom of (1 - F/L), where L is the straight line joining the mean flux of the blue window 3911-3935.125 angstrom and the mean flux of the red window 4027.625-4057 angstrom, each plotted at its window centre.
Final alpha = 7.7 angstrom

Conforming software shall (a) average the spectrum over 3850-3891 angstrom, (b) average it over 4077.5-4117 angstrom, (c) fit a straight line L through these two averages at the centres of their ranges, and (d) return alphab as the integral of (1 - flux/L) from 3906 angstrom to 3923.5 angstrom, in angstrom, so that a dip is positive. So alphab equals -2.8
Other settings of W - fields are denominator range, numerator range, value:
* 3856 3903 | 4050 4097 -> 1.77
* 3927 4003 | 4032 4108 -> 1.58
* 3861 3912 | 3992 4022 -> 1.66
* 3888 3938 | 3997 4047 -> 1.67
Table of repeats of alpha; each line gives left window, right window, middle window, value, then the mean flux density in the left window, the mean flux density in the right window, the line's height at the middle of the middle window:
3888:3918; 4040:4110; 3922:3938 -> 6.4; 153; 210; 162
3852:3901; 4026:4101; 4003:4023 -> -3.3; 133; 212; 191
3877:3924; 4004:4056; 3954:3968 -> 5.0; 147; 217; 180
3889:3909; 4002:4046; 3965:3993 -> 7.1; 144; 218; 191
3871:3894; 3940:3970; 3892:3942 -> -3.6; 127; 128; 127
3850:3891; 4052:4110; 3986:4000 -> -1.9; 129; 209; 176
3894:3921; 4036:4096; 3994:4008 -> -0.9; 159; 215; 192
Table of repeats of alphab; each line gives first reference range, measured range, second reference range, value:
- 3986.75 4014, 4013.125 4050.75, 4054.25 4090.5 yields -1.2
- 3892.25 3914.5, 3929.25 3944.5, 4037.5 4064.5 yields 6.5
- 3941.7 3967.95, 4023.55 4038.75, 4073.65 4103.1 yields -2.9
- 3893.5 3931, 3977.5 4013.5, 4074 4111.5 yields -4.7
